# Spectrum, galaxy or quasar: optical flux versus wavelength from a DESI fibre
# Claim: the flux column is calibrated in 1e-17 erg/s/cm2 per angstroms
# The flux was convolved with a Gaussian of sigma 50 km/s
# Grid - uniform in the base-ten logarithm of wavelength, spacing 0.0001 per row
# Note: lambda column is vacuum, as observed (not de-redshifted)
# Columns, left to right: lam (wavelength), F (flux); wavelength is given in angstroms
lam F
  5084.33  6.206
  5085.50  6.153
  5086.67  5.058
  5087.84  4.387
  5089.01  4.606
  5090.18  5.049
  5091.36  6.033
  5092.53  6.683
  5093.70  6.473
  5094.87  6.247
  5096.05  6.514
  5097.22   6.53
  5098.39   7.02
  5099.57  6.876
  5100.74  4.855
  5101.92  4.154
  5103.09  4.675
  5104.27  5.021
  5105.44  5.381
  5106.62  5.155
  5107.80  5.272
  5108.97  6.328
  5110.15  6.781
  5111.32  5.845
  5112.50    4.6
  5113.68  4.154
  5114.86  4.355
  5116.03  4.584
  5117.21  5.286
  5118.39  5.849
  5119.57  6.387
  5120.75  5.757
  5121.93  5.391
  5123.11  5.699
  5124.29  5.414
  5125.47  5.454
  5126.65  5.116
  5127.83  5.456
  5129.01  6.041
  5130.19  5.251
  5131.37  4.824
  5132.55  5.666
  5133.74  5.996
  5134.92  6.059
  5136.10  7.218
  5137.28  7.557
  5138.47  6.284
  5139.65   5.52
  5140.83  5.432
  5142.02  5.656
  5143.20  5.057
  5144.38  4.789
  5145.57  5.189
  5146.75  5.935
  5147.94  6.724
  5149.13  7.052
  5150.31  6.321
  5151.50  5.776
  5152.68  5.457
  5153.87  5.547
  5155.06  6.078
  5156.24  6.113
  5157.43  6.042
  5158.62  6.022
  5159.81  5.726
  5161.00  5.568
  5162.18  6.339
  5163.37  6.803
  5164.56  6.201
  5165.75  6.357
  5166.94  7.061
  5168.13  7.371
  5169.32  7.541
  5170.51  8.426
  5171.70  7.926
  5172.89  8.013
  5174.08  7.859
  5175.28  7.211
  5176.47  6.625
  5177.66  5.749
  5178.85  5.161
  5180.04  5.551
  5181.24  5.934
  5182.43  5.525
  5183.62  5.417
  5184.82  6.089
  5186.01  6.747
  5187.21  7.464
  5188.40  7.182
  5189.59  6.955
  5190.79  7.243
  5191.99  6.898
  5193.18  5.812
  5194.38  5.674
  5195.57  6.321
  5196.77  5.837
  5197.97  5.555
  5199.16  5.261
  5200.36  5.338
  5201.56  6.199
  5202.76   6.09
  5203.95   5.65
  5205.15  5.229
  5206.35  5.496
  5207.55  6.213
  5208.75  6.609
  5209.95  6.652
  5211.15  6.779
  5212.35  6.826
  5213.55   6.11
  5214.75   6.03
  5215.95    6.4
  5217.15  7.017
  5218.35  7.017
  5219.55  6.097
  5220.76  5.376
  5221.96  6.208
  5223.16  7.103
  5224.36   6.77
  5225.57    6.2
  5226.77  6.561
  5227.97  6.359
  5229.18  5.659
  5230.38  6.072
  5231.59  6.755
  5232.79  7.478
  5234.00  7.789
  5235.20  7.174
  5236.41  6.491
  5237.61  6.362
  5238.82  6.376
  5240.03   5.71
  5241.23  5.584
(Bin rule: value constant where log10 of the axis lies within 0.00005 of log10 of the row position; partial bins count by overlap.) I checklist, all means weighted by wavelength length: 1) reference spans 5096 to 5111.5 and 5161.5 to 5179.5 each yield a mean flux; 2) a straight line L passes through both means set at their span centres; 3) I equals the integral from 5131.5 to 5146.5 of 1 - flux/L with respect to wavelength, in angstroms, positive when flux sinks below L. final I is 1.3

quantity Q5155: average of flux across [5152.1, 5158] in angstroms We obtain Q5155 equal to 5.85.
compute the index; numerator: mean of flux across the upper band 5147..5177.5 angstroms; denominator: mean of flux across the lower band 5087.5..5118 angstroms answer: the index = 1.20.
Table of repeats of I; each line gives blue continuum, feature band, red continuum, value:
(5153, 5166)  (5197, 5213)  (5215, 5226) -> 0.92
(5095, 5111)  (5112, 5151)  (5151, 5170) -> 2.39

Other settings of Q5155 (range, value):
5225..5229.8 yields 6.2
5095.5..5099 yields 6.69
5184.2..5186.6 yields 6.4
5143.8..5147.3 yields 5.3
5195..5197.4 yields 6.05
